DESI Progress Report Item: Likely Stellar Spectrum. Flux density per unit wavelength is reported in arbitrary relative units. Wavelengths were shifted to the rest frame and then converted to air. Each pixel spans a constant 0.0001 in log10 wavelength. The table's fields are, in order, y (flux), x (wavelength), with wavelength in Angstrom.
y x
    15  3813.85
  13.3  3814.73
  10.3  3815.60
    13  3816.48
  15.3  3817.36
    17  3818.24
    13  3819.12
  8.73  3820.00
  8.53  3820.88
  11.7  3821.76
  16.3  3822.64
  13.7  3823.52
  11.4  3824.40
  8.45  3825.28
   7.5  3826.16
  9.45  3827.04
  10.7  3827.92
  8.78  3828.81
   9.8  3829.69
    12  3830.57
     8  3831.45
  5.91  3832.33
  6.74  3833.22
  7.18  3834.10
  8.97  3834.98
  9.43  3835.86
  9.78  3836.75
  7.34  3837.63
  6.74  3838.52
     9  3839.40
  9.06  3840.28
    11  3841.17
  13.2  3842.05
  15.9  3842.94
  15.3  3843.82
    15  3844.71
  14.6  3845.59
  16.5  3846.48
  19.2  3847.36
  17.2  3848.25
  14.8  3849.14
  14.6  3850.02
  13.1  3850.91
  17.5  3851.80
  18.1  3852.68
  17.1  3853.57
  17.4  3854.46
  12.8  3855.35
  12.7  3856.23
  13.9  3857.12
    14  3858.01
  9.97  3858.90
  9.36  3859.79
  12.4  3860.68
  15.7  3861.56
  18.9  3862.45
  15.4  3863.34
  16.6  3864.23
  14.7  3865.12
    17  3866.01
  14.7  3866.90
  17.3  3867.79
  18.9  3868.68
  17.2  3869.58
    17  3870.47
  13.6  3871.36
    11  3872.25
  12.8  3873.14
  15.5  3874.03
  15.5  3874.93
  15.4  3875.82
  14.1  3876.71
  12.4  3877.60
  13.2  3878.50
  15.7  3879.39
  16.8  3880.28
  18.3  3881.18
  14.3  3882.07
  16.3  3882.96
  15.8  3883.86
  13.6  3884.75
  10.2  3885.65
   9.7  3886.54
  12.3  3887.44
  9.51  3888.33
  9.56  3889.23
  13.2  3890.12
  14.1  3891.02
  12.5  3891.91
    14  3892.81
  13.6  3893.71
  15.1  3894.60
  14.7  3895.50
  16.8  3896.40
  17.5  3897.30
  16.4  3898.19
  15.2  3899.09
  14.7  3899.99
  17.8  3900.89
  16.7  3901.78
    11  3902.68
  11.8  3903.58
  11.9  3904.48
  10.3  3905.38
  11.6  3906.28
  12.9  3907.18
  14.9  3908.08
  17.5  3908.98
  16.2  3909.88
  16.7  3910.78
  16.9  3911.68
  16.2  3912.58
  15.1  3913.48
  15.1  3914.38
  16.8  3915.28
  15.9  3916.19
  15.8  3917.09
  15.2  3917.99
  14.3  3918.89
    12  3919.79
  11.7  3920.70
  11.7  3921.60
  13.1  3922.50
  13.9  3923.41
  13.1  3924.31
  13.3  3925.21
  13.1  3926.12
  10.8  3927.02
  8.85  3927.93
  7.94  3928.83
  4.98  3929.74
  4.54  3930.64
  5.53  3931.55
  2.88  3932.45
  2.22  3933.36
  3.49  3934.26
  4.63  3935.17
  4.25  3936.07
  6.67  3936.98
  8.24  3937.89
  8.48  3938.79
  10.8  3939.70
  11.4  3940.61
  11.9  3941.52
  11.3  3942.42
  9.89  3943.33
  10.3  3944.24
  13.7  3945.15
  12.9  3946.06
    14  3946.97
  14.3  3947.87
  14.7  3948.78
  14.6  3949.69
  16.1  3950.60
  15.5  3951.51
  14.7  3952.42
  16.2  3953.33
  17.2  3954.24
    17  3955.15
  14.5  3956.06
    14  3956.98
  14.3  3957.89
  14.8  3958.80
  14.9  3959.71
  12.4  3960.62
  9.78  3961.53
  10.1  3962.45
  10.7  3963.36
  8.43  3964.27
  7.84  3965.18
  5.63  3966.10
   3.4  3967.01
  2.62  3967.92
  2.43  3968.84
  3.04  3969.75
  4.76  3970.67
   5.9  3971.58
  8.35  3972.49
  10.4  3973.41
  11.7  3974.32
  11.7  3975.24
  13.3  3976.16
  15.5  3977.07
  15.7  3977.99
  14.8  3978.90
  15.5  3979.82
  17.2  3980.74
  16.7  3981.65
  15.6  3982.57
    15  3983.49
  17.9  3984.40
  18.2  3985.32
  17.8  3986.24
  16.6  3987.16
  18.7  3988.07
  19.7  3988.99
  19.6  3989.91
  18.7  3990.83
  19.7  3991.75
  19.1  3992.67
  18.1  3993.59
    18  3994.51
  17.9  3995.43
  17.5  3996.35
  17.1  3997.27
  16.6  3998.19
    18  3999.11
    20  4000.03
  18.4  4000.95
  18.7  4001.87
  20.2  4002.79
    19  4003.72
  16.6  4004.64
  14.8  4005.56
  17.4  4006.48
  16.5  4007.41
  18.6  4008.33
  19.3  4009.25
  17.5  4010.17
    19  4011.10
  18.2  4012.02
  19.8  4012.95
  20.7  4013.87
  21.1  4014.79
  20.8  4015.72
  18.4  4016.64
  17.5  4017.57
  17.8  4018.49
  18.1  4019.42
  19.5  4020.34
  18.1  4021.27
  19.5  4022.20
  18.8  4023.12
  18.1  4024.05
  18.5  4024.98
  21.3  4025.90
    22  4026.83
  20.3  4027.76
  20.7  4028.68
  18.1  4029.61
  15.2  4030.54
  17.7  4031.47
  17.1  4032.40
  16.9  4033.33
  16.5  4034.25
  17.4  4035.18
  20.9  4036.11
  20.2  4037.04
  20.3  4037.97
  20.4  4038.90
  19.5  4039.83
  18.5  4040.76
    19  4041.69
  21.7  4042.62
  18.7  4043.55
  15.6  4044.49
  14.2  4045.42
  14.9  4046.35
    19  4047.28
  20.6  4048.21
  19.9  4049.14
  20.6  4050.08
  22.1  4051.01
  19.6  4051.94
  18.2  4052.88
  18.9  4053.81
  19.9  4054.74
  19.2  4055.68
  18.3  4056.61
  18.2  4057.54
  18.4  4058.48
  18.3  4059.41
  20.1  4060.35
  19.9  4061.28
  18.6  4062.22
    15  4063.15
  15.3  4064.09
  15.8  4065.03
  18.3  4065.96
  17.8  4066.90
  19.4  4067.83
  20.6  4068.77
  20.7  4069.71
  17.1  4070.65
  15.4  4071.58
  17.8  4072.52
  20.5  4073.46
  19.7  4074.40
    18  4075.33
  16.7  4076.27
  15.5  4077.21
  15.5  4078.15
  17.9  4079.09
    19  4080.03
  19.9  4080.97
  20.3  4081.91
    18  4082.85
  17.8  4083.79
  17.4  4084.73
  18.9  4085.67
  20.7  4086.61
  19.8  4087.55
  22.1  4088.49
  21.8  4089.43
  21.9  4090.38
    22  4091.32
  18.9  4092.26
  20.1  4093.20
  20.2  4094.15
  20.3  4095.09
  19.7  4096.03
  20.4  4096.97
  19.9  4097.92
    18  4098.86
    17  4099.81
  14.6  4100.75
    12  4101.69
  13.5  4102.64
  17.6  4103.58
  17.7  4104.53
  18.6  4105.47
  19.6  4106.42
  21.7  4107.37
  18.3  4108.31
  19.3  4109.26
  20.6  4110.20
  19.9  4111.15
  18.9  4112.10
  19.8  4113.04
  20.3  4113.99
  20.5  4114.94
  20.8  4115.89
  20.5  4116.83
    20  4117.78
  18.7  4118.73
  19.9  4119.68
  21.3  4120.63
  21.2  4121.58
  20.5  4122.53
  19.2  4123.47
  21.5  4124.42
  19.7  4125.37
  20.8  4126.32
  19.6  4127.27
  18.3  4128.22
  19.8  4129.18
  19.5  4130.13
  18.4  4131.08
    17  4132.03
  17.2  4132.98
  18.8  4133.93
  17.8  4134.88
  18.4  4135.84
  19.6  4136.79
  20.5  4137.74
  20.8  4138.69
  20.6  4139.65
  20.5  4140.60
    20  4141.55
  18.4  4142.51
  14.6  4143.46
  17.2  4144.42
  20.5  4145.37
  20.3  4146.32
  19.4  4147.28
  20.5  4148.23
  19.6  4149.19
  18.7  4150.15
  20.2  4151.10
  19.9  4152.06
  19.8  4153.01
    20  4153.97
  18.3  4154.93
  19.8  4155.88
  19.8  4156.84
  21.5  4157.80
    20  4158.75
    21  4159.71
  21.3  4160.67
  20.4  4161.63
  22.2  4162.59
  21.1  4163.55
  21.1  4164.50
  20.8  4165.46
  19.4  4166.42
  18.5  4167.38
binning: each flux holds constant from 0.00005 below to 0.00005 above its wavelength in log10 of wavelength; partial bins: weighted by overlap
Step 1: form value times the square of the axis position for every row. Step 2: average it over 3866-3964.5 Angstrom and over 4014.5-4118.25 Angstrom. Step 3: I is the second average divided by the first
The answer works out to 1.6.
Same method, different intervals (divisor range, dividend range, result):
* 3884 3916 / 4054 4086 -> 1.41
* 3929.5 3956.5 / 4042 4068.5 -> 1.84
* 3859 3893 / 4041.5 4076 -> 1.42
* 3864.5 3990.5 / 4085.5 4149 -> 1.65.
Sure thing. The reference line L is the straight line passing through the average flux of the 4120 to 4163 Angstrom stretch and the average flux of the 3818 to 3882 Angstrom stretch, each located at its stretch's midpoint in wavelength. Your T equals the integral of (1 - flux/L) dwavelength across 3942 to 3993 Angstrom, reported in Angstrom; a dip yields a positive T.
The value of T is 8.4 Angstrom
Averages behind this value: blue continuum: 13.2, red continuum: 19.7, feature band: 13.2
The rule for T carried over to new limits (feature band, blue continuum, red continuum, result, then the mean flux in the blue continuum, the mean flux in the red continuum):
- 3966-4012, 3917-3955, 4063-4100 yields -4.0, 11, 18.8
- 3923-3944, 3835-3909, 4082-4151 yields 9.6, 14.1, 19.3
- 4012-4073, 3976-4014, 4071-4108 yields -1.9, 17.7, 18.6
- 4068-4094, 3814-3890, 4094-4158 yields -1.2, 13.1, 19.2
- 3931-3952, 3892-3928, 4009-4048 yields 7.7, 14.3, 18.7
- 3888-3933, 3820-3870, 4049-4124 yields 4.2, 12.8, 19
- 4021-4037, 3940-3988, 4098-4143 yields -3.6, 12.5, 19.1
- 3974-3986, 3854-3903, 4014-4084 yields 1.1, 14.5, 18.6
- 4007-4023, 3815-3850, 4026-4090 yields -1.4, 11.5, 18.7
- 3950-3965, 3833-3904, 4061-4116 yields 2.0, 14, 18.7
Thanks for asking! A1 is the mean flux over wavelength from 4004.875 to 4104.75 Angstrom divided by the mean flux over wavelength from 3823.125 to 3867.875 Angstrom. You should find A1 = 1.47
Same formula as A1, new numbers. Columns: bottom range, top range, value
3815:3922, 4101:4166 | 1.44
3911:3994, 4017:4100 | 1.53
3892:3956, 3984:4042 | 1.48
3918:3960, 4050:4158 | 1.69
